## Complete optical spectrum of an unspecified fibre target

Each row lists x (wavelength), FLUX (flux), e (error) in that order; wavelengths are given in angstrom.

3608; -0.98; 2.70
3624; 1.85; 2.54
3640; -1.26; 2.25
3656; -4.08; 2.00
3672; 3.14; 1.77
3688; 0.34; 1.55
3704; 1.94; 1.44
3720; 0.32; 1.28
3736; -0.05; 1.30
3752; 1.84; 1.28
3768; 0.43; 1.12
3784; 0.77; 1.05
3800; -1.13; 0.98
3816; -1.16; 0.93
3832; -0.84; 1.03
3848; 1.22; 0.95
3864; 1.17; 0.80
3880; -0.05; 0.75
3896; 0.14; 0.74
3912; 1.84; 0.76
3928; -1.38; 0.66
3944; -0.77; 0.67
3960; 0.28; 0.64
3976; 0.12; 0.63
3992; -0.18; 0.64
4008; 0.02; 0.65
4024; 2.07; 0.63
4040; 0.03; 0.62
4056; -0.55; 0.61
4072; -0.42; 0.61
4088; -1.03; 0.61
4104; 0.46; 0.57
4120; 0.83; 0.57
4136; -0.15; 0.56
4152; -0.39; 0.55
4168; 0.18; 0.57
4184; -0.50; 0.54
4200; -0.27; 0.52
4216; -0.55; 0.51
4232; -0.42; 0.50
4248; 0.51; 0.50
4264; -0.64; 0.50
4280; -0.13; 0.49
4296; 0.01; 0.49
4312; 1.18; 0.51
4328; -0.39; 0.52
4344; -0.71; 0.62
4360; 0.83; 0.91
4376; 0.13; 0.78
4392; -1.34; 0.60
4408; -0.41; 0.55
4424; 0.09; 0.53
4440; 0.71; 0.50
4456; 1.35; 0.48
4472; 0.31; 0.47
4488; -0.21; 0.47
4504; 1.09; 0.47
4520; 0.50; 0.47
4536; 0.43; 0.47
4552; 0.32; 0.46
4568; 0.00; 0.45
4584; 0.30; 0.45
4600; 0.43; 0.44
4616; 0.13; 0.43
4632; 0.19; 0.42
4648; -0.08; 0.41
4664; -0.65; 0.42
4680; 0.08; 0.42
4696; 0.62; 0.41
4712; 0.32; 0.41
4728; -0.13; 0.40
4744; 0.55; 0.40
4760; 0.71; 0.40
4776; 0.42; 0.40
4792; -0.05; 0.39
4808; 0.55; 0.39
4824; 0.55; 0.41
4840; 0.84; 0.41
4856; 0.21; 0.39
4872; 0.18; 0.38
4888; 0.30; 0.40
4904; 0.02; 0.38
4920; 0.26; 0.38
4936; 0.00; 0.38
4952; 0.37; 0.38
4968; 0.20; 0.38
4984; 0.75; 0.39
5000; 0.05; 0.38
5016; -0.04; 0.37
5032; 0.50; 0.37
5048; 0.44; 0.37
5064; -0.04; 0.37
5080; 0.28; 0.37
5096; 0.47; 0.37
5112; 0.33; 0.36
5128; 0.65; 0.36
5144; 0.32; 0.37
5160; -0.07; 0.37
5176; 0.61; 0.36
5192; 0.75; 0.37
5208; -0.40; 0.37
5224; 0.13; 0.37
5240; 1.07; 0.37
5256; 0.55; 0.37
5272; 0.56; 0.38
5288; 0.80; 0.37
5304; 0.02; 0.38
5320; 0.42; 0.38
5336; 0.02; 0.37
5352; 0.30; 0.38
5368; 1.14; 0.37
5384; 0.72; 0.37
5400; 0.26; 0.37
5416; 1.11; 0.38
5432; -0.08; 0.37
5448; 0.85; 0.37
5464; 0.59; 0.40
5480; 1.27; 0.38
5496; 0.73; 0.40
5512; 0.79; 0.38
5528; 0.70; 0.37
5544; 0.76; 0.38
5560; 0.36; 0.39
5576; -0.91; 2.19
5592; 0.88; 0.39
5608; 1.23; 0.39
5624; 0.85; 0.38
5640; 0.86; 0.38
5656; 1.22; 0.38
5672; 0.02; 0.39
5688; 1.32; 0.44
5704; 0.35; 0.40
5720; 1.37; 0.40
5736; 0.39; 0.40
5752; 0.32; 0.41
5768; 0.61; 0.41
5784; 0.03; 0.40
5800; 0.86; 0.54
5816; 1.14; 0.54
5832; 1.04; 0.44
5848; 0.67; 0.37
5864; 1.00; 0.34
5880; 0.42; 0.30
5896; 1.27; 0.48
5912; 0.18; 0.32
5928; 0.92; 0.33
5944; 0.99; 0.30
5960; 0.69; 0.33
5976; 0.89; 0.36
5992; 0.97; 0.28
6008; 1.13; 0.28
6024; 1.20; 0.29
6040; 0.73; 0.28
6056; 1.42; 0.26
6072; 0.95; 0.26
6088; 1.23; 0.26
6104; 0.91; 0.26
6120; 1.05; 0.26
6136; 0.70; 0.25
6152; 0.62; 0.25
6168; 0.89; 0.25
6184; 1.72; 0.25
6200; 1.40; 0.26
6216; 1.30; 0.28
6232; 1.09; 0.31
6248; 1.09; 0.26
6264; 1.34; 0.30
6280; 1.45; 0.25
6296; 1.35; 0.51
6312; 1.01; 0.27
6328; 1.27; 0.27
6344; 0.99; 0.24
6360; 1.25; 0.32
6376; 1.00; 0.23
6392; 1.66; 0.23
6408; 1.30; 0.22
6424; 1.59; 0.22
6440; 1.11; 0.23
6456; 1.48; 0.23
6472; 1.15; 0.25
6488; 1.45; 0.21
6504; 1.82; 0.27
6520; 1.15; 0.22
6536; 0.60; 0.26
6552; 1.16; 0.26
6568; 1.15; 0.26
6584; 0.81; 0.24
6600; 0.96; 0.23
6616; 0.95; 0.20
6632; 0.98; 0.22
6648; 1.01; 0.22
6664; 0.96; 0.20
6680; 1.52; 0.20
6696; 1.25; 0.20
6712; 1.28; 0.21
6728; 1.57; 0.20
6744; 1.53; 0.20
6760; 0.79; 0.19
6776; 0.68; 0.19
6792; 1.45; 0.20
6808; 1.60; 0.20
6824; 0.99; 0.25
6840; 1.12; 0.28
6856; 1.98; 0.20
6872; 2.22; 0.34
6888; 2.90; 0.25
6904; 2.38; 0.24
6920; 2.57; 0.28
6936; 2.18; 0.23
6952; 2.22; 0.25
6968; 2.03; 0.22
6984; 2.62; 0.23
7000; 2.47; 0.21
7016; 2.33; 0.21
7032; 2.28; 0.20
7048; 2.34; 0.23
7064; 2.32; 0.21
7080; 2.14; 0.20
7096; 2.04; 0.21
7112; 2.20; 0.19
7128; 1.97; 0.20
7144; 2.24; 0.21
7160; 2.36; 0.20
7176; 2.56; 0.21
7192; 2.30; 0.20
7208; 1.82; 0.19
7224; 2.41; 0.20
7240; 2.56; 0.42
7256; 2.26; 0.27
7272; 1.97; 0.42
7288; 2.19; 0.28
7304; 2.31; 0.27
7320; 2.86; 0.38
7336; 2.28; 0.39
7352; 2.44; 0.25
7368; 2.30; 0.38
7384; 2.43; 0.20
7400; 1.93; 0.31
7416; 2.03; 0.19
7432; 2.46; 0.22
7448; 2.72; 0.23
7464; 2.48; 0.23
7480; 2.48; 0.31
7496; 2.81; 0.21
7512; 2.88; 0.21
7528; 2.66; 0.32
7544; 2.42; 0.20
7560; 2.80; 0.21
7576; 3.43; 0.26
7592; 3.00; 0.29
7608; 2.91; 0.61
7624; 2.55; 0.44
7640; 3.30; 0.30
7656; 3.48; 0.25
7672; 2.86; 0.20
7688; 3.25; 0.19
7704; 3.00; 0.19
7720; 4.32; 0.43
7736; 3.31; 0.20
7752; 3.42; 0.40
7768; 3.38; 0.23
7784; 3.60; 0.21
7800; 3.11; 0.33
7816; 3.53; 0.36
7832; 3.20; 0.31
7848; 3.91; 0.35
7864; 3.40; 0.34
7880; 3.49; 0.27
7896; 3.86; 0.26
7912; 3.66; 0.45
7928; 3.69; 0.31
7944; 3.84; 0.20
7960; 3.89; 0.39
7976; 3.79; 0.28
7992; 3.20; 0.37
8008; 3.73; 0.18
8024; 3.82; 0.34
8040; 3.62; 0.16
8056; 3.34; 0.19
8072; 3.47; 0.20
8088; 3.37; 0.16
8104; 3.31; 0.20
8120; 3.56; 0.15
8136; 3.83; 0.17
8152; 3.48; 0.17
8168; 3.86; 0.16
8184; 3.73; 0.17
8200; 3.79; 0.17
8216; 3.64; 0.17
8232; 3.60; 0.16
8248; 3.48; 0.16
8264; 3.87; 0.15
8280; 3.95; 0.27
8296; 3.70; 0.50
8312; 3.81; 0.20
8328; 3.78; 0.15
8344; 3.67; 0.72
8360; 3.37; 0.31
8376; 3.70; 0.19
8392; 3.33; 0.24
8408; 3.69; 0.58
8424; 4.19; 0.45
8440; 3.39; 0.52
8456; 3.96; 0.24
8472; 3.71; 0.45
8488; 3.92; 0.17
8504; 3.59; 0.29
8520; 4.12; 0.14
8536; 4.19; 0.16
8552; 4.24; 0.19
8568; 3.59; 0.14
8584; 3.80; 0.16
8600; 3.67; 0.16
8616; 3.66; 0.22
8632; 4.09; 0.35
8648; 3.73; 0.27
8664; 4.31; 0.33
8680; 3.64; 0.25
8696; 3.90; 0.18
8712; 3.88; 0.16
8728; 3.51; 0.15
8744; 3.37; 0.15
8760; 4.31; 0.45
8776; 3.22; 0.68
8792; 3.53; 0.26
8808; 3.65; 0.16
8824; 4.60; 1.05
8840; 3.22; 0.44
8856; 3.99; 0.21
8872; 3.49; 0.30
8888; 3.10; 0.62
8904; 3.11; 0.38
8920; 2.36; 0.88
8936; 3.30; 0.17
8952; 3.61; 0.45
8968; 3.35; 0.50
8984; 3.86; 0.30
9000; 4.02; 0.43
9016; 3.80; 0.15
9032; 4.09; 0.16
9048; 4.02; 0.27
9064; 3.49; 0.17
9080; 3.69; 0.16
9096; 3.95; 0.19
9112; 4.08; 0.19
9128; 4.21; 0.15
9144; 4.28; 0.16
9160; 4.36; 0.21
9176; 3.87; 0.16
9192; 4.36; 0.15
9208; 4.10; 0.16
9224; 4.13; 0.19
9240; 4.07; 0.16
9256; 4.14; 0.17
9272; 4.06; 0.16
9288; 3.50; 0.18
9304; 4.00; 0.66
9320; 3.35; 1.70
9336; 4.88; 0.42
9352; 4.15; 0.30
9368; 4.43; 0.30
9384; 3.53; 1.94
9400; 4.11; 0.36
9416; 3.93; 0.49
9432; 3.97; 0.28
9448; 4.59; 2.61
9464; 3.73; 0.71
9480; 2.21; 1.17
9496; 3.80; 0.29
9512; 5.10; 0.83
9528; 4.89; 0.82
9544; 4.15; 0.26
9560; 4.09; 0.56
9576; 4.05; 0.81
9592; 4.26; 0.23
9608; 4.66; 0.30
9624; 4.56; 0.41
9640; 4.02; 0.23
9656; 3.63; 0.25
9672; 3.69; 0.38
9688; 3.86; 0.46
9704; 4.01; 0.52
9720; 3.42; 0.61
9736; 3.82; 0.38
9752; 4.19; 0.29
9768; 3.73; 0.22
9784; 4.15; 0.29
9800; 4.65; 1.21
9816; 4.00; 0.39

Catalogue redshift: 0.72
